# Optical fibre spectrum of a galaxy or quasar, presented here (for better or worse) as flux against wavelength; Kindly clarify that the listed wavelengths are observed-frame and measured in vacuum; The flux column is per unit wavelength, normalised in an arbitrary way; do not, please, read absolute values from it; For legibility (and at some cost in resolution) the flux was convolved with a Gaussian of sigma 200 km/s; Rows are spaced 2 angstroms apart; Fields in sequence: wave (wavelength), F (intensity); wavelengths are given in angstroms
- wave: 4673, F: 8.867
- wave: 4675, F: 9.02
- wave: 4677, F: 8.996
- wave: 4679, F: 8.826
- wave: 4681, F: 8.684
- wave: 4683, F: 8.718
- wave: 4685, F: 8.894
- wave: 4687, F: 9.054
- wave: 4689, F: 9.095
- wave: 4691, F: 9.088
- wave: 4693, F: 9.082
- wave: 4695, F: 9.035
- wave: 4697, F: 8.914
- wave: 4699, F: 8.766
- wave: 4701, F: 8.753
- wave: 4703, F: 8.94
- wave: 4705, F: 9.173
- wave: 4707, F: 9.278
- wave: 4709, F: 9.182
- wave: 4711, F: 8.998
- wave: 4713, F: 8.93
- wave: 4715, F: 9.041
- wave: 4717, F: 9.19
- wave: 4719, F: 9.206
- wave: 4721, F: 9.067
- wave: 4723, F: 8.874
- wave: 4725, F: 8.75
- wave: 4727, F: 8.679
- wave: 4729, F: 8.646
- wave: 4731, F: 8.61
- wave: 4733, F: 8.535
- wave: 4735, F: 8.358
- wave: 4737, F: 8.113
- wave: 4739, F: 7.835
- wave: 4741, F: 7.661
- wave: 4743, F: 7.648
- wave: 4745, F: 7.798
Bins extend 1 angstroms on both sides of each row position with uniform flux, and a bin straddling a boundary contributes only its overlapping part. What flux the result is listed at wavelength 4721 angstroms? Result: 9.067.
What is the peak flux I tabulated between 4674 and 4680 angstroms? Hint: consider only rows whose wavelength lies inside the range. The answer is 9.02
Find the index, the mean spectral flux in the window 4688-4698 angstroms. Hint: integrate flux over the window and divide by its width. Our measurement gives 9.04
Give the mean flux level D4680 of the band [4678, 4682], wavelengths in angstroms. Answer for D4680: 8.75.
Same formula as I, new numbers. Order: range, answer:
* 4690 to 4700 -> 9.088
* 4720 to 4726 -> 9.067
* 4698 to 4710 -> 9.278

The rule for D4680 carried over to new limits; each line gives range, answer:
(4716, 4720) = 9.2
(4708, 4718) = 9.07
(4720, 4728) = 8.84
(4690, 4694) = 9.09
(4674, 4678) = 9.01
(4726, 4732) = 8.65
